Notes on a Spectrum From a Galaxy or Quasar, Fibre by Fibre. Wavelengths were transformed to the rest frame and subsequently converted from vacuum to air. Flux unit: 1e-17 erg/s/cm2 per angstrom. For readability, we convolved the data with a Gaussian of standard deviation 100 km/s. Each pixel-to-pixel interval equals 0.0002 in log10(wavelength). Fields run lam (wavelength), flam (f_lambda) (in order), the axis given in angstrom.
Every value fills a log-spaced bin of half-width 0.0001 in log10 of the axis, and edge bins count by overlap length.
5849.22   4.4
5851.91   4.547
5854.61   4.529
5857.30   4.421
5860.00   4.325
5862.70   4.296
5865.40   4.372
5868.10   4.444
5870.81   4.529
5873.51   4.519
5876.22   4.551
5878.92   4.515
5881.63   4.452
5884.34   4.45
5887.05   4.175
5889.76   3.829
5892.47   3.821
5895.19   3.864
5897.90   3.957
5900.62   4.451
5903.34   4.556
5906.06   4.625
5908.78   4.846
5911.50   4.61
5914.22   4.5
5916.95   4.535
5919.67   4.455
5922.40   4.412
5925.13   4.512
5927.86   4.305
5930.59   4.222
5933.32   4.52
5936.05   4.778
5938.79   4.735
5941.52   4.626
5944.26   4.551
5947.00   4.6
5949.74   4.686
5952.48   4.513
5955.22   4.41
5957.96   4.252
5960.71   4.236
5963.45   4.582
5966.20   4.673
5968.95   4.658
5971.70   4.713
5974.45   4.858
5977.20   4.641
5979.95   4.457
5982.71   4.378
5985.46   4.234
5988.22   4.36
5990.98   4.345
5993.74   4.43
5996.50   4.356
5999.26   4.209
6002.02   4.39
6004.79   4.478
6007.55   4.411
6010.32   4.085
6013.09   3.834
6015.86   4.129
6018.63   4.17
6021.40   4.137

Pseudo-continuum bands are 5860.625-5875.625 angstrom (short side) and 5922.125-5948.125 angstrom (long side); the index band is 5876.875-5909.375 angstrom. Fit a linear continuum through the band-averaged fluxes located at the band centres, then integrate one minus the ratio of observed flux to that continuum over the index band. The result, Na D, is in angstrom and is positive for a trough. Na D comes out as 1.3 angstrom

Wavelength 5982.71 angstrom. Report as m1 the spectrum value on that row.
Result 4.378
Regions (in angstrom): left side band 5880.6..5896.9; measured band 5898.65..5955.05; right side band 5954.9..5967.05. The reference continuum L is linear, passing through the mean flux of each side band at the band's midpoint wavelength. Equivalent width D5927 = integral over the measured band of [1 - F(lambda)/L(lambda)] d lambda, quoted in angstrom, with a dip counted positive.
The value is -3.7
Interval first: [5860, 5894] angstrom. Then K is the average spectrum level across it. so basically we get 4.33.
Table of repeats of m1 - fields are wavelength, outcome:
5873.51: 4.519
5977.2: 4.641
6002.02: 4.39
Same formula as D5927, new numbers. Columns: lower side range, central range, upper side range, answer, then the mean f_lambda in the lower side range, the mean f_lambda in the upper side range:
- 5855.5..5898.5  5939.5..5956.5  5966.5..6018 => -0.9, 4.29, 4.39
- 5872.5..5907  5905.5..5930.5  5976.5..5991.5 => -1.1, 4.28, 4.39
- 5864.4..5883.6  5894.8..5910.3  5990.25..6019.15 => 0.1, 4.48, 4.26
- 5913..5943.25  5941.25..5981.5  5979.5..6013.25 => -1.3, 4.51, 4.32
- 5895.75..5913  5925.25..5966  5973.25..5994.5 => -0.3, 4.48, 4.46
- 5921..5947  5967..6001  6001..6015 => -1.2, 4.52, 4.23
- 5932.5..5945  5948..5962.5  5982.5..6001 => 0.4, 4.65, 4.33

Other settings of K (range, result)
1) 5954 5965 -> 4.37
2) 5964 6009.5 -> 4.47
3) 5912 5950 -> 4.53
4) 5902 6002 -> 4.51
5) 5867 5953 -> 4.44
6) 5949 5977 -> 4.56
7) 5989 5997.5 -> 4.38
